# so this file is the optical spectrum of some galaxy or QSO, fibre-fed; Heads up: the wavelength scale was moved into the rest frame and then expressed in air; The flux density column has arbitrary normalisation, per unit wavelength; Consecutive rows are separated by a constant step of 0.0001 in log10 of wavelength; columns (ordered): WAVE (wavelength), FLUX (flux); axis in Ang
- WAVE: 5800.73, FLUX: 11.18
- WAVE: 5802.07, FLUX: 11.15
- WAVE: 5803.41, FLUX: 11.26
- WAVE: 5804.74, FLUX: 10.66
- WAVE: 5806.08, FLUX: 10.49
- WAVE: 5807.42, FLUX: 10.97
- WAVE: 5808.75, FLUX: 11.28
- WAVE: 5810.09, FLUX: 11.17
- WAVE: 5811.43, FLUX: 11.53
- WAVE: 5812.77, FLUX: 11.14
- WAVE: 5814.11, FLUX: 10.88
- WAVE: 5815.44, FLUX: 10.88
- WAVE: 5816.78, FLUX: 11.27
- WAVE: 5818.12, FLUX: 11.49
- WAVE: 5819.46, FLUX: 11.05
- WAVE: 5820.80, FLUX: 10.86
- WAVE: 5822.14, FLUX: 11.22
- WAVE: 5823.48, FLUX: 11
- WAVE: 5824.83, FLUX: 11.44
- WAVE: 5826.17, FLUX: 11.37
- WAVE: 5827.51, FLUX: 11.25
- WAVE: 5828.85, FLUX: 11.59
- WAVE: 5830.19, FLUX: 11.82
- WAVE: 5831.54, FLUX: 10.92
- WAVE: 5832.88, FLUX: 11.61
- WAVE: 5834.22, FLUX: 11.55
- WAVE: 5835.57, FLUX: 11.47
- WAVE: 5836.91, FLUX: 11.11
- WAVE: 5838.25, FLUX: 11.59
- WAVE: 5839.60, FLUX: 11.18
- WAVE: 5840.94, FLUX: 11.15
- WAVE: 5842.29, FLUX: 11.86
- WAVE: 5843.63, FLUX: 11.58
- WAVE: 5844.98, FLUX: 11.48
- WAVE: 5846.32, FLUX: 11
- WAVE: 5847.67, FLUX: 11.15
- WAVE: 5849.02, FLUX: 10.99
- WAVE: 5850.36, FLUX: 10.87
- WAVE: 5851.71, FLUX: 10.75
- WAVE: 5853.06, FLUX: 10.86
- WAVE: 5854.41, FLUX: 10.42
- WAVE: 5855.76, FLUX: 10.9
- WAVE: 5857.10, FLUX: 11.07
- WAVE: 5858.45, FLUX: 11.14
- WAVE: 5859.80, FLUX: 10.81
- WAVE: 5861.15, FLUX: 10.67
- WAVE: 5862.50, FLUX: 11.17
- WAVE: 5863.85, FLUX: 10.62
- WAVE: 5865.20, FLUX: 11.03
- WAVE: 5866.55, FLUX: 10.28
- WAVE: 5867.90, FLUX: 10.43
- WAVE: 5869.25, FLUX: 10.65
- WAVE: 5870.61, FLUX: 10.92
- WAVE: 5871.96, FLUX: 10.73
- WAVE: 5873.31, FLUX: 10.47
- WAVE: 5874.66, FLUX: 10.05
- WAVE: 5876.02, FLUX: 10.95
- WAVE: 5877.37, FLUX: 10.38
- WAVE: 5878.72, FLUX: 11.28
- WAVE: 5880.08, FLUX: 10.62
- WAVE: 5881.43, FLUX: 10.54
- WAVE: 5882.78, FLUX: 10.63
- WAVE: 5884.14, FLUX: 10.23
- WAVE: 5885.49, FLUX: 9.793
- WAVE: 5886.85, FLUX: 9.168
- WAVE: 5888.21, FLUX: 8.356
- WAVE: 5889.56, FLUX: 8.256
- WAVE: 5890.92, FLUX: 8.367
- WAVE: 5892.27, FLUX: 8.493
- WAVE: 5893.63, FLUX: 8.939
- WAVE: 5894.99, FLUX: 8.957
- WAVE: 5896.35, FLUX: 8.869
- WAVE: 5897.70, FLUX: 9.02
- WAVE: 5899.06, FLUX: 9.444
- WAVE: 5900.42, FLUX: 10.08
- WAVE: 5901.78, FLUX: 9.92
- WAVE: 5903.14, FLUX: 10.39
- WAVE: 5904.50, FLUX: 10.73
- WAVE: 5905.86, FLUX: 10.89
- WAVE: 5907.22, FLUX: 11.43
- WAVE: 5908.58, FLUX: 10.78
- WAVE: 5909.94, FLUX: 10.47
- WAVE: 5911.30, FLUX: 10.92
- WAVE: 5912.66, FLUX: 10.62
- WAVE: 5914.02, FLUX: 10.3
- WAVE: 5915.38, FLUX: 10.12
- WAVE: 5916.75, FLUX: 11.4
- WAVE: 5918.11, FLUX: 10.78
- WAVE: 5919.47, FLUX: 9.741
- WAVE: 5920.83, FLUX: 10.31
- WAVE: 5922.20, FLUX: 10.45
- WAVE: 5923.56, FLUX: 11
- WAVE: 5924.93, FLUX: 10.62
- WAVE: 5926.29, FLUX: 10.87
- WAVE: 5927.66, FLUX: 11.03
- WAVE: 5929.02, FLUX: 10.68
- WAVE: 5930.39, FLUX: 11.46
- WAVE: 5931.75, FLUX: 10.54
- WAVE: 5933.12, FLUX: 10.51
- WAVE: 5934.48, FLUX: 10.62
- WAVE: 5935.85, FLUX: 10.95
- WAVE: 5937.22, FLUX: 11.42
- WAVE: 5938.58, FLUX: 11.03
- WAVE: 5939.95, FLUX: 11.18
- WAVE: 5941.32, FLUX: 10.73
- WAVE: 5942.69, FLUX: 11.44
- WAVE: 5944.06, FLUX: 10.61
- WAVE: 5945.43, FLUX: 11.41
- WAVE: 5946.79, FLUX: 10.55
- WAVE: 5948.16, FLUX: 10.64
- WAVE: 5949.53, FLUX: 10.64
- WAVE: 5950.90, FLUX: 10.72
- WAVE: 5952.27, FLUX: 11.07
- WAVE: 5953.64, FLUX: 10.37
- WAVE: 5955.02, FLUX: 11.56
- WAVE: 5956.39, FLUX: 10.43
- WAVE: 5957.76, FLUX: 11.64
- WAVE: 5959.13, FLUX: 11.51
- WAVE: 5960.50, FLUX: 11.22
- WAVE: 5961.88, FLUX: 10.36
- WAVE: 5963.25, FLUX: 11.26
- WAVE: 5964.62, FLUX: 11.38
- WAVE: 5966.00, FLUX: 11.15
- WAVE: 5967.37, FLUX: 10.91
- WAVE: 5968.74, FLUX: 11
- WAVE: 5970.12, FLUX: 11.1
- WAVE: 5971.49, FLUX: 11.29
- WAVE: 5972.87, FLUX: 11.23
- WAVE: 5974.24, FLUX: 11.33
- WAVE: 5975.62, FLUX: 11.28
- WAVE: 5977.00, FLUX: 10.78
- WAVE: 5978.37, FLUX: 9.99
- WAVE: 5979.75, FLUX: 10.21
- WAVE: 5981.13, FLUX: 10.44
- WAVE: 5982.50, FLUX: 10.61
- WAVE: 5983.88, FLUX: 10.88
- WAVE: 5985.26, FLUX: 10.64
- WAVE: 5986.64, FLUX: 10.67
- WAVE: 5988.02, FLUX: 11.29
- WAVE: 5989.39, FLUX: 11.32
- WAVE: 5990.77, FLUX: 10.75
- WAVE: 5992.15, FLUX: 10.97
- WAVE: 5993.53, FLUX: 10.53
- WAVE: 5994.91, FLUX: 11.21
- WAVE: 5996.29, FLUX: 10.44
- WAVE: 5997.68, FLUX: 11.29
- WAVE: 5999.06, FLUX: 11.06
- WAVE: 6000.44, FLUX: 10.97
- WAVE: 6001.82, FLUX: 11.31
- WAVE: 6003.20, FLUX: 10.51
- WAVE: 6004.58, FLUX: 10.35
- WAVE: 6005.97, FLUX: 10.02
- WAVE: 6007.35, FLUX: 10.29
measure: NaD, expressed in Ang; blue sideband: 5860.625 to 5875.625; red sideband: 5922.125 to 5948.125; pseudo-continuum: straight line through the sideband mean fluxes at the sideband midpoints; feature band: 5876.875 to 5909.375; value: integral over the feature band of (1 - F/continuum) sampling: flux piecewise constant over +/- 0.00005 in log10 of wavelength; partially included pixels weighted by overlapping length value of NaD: 2.80 Ang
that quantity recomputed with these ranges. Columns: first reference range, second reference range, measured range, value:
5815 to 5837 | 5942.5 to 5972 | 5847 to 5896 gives 4.0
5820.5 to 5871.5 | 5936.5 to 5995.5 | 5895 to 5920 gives 1.6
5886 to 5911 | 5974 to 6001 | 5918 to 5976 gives -3.7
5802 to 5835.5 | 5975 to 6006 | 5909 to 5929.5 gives 0.6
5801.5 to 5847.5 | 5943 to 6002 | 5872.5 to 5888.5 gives 1.3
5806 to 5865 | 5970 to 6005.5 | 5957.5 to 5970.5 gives -0.3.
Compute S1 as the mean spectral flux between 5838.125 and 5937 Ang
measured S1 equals 10.5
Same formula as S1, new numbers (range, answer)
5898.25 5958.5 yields 10.7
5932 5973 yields 11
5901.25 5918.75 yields 10.7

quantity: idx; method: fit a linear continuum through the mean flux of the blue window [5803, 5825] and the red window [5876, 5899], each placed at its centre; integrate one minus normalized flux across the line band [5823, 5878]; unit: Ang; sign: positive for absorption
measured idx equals -3.8 Ang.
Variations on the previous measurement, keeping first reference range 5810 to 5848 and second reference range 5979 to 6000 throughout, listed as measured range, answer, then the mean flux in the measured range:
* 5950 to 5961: -0.1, 11.1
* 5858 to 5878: 0.9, 10.7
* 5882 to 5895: 2.3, 9.14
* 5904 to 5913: 0.2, 10.8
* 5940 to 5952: 0.1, 10.9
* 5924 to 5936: 0.2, 10.8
